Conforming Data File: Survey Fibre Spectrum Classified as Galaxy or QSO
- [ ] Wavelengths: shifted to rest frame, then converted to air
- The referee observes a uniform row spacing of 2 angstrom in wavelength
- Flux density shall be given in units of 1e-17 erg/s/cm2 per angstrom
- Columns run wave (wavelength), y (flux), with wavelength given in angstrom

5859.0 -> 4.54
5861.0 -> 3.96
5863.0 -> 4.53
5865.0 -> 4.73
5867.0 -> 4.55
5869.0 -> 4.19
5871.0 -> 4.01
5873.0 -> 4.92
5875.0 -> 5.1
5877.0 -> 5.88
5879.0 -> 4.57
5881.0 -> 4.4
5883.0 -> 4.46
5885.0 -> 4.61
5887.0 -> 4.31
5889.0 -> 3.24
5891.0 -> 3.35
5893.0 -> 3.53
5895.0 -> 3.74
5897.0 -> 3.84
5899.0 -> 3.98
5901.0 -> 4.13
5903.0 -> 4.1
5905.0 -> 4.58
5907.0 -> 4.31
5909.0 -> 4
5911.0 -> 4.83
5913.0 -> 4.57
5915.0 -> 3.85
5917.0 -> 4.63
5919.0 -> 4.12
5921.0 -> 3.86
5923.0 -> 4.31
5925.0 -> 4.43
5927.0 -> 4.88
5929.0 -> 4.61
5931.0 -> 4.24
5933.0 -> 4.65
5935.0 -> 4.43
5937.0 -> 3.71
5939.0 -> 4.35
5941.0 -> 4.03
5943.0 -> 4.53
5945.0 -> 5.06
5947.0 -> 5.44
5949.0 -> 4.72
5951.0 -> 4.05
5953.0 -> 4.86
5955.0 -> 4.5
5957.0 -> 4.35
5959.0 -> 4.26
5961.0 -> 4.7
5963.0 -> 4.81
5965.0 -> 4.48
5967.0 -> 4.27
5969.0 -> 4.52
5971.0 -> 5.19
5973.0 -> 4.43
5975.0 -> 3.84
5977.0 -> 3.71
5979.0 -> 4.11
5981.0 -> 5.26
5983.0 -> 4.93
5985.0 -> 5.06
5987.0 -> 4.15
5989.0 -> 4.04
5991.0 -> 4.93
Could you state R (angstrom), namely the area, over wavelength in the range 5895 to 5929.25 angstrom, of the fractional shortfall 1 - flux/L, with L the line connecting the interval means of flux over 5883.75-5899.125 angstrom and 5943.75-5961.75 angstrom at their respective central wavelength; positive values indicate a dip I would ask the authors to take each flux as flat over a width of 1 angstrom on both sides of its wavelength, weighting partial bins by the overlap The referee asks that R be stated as -1.4 angstrom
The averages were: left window 3.83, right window 4.66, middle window 4.27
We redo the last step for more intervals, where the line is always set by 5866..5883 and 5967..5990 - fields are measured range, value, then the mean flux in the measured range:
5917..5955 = 0.8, 4.47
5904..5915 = 0.5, 4.4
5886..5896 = 2.2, 3.63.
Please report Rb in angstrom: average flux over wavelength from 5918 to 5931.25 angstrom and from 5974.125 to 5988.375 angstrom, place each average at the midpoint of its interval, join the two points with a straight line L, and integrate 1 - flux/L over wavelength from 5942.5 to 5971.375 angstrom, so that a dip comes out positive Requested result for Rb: -1.6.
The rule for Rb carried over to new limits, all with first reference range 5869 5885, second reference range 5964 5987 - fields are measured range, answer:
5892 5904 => 2.0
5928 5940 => 0.7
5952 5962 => 0.0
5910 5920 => 0.5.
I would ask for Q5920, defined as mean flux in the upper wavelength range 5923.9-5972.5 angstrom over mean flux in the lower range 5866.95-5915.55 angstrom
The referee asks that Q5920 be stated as 1.06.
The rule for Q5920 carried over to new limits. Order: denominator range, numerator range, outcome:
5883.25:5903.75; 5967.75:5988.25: 1.16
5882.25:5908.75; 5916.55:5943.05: 1.08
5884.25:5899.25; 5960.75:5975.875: 1.19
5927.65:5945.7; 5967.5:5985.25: 1.03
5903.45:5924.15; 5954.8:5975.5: 1.05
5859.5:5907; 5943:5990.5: 1.06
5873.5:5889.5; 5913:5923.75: 0.91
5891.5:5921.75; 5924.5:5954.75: 1.10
